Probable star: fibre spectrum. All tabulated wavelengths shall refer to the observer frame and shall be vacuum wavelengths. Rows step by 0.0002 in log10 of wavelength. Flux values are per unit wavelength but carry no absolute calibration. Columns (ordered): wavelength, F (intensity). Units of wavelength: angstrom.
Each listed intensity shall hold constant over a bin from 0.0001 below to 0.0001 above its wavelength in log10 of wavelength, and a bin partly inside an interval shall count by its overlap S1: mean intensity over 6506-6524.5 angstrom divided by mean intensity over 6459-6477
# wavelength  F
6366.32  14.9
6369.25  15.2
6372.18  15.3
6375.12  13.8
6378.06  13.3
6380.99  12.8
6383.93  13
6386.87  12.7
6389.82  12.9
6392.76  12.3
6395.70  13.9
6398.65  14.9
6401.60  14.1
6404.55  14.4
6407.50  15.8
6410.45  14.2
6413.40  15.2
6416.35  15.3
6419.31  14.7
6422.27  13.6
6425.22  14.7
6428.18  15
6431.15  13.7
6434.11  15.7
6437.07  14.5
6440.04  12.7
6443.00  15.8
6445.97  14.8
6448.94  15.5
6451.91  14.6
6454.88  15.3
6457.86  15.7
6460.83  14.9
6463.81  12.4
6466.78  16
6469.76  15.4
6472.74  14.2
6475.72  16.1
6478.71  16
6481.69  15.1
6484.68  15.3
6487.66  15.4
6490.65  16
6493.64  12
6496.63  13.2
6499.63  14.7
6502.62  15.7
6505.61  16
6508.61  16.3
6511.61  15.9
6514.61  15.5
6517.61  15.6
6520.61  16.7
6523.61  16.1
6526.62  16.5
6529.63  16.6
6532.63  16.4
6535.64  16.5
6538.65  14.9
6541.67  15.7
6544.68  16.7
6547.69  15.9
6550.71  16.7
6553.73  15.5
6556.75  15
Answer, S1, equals 1.08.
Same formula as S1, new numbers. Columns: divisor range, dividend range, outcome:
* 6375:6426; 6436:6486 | 1.07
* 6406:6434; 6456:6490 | 1.03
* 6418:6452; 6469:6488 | 1.05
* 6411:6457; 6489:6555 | 1.06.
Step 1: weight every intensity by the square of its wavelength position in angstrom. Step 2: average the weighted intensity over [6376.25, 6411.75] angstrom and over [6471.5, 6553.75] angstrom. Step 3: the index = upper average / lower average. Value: 1.18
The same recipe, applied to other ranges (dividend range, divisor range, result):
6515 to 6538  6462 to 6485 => 1.10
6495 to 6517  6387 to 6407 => 1.15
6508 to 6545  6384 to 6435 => 1.17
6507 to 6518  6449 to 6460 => 1.06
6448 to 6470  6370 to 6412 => 1.10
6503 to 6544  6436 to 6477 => 1.10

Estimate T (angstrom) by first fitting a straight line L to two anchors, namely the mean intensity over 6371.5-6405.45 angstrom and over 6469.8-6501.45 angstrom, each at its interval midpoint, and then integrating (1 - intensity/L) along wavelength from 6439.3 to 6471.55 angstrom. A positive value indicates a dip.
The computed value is -1.0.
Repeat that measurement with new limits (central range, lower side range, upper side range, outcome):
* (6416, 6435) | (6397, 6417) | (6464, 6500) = 0.29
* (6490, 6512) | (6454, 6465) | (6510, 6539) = 0.96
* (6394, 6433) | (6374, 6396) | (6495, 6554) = -2.77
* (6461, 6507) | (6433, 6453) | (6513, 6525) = 1.59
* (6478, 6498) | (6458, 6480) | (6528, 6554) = 0.84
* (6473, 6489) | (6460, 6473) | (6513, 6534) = -0.50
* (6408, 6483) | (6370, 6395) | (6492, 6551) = -2.45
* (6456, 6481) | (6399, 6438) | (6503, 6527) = 0.49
